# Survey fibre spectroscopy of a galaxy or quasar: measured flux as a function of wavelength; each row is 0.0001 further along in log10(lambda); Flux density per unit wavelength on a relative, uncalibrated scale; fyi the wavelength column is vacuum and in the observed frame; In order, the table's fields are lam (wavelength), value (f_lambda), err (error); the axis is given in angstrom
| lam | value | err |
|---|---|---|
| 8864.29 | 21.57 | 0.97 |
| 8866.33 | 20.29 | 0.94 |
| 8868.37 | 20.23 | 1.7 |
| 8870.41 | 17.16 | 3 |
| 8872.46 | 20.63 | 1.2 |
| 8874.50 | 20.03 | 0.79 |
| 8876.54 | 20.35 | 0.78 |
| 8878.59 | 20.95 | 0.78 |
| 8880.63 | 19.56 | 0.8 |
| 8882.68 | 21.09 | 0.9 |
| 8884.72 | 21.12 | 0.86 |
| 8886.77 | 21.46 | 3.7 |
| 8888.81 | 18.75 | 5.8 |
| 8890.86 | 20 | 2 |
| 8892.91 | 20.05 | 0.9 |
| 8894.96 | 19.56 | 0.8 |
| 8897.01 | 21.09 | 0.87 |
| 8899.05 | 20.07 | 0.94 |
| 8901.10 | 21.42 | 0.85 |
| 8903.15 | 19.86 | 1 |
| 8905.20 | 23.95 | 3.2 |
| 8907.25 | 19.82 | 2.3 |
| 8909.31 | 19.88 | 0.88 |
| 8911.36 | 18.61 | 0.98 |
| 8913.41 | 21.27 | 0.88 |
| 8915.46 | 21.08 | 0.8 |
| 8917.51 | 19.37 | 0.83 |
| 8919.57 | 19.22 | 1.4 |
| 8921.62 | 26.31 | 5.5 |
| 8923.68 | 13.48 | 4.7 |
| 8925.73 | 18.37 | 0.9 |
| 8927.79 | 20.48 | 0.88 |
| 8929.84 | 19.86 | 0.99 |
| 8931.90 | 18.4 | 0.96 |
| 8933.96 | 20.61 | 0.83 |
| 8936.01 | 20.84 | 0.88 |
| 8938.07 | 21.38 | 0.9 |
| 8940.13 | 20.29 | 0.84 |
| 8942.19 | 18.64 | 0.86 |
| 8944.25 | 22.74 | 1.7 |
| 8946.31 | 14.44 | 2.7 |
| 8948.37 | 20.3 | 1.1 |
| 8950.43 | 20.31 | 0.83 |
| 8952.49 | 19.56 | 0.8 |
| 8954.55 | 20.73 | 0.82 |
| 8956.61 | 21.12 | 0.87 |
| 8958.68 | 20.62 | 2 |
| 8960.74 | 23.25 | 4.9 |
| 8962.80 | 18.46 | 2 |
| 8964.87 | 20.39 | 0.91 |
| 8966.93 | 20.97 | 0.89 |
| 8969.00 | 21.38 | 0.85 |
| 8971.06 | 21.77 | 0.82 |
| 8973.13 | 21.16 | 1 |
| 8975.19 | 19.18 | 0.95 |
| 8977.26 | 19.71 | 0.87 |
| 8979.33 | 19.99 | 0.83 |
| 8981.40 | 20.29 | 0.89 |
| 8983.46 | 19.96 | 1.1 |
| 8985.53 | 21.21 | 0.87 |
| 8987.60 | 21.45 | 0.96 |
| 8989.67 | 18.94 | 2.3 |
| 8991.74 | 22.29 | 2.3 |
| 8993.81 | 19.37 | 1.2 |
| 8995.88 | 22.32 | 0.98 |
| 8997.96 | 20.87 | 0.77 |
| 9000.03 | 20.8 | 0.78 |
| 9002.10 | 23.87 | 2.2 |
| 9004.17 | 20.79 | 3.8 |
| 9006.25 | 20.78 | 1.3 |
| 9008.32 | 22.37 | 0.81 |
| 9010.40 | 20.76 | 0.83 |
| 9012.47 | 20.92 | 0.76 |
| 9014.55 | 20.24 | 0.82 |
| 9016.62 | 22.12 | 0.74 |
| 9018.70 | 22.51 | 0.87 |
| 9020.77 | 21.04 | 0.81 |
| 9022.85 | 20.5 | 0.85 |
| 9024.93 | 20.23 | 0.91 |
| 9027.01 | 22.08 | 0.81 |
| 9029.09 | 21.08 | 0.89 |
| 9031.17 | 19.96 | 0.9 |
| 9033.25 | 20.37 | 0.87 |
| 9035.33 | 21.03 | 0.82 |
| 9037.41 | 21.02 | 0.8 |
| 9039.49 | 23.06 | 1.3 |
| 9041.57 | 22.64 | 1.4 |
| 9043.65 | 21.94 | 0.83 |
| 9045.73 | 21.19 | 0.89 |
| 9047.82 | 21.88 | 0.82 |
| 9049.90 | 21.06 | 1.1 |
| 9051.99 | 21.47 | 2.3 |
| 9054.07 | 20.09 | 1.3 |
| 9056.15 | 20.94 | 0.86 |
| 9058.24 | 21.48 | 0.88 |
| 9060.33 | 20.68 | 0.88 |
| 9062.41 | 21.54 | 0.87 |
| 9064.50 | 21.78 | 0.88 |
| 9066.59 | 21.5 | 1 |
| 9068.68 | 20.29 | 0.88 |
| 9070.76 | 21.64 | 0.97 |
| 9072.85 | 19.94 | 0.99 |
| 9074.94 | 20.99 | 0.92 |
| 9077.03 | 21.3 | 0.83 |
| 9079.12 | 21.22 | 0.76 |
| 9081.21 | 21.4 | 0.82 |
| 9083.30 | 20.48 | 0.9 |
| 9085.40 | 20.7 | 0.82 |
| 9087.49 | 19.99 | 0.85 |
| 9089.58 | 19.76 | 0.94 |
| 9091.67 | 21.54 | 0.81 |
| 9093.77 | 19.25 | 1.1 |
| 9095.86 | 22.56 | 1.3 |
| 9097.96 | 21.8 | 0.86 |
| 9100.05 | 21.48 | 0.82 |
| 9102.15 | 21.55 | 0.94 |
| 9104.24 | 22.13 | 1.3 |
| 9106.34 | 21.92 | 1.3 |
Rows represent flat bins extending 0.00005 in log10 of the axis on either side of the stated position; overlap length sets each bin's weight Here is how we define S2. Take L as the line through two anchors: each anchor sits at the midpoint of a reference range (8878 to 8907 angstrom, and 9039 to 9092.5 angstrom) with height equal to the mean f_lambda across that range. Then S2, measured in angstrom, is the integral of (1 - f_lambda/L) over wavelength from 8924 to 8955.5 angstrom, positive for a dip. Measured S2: 1.7 angstrom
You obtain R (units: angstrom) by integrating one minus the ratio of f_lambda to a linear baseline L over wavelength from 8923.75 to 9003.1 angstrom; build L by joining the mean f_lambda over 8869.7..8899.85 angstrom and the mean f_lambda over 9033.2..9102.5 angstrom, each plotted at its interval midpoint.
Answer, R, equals 1.0 angstrom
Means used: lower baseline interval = 20.2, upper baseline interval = 21.2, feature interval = 20.3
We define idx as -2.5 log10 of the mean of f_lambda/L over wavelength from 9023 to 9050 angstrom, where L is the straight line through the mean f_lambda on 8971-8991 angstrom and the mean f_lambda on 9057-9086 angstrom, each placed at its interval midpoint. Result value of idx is -0.03 mag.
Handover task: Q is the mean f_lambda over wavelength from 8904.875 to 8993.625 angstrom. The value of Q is 20.2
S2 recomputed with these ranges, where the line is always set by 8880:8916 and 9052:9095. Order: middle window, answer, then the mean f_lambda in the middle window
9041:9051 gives -0.4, 21.7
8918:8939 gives 0.7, 19.9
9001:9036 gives -0.8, 21.2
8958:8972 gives -0.2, 21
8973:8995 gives 0.4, 20.3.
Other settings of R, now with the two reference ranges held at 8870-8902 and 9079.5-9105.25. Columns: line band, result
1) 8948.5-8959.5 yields 0.0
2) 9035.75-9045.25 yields -0.5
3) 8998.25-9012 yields -0.5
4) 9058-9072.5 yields -0.2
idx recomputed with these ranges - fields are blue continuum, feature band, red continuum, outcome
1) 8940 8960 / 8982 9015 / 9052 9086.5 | -0.04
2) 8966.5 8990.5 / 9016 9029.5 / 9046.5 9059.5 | -0.02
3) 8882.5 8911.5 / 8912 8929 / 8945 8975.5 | 0.03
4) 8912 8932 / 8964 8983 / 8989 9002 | 0.01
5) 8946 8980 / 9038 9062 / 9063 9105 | -0.03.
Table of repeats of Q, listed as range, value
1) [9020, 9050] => 21.3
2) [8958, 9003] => 20.8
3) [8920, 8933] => 19.5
